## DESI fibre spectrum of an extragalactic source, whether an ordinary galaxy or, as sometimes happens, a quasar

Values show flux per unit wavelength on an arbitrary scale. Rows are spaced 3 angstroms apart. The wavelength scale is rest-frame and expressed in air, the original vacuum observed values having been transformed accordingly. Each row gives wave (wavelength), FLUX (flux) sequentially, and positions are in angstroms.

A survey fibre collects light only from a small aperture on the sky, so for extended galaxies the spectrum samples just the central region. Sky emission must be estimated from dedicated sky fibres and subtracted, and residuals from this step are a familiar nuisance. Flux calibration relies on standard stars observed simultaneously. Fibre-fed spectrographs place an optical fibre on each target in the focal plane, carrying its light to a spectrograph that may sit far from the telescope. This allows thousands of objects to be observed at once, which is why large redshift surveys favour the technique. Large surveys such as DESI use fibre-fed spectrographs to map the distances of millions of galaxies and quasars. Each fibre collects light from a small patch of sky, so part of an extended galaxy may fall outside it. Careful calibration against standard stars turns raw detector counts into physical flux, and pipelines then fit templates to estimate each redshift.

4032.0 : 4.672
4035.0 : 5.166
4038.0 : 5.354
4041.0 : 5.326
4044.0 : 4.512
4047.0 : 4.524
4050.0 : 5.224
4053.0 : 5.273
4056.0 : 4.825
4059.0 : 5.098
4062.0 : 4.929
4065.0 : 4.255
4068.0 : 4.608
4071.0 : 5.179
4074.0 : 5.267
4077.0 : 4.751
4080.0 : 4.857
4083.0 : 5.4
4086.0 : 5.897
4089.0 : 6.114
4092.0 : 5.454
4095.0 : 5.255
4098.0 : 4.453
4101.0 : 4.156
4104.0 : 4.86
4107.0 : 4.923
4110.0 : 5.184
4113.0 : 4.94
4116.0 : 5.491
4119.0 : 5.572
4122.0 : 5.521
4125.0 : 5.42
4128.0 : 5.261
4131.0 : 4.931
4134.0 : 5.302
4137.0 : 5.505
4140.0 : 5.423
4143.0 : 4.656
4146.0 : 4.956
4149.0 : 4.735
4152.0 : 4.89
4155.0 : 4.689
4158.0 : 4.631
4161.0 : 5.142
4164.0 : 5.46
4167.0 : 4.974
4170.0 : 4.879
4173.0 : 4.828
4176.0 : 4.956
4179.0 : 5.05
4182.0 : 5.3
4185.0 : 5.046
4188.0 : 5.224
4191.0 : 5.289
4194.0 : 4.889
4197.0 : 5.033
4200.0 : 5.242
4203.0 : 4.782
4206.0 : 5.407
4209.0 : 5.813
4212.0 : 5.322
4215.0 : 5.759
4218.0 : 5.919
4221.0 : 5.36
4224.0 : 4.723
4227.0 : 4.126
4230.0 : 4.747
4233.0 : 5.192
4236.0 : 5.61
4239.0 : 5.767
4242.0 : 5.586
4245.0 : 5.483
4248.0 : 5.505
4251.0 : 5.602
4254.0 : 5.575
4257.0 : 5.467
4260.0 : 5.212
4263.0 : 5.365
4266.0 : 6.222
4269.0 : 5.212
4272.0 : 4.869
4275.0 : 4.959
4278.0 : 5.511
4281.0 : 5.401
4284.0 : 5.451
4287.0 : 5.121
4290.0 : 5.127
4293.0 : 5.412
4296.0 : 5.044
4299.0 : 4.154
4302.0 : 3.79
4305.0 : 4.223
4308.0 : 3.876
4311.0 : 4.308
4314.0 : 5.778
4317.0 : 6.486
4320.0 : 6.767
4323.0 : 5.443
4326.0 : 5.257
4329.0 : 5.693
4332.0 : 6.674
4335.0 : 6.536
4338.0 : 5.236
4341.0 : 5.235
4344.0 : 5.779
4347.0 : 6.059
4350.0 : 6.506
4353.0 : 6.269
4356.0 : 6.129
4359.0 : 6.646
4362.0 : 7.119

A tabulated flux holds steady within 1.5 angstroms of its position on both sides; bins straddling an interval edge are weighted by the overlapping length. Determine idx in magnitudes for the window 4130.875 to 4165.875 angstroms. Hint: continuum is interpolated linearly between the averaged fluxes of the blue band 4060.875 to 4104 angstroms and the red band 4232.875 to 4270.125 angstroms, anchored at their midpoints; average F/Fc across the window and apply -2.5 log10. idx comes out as 0.04 mag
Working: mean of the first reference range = 5.04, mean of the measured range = 5.03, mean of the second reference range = 5.54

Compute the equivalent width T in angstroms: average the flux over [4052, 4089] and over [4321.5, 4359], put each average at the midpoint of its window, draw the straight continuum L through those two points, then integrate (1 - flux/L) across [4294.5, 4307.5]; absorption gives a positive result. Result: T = 3.4 angstroms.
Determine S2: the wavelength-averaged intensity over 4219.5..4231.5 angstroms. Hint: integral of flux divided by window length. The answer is 4.74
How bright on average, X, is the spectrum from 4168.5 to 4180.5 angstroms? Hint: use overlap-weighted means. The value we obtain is 4.93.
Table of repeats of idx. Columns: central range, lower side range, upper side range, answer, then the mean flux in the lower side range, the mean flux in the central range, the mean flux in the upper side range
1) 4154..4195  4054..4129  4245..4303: 0.03 mag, 5.11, 5.03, 5.23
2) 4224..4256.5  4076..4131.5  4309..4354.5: 0.06 mag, 5.19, 5.3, 5.85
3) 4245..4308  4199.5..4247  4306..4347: 0.07 mag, 5.31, 5.14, 5.62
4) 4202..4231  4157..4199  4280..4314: -0.05 mag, 5.06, 5.21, 4.76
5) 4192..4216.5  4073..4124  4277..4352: 0.00 mag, 5.18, 5.28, 5.4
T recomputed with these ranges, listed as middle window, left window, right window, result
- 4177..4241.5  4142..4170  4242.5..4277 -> -0.7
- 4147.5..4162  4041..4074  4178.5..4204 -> 0.7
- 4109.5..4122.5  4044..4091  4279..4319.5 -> -0.7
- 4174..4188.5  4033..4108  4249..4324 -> 0.1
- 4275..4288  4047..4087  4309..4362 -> 1.0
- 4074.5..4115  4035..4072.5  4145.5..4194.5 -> -1.2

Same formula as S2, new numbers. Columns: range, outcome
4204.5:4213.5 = 5.51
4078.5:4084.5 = 5.13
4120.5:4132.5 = 5.28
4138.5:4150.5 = 4.94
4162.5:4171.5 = 5.1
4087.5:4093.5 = 5.78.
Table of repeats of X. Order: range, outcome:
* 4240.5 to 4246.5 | 5.53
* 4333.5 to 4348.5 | 5.77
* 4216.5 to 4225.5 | 5.33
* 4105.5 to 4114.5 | 5.02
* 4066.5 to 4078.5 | 4.95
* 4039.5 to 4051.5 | 4.9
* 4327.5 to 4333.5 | 6.18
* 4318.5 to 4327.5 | 5.82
